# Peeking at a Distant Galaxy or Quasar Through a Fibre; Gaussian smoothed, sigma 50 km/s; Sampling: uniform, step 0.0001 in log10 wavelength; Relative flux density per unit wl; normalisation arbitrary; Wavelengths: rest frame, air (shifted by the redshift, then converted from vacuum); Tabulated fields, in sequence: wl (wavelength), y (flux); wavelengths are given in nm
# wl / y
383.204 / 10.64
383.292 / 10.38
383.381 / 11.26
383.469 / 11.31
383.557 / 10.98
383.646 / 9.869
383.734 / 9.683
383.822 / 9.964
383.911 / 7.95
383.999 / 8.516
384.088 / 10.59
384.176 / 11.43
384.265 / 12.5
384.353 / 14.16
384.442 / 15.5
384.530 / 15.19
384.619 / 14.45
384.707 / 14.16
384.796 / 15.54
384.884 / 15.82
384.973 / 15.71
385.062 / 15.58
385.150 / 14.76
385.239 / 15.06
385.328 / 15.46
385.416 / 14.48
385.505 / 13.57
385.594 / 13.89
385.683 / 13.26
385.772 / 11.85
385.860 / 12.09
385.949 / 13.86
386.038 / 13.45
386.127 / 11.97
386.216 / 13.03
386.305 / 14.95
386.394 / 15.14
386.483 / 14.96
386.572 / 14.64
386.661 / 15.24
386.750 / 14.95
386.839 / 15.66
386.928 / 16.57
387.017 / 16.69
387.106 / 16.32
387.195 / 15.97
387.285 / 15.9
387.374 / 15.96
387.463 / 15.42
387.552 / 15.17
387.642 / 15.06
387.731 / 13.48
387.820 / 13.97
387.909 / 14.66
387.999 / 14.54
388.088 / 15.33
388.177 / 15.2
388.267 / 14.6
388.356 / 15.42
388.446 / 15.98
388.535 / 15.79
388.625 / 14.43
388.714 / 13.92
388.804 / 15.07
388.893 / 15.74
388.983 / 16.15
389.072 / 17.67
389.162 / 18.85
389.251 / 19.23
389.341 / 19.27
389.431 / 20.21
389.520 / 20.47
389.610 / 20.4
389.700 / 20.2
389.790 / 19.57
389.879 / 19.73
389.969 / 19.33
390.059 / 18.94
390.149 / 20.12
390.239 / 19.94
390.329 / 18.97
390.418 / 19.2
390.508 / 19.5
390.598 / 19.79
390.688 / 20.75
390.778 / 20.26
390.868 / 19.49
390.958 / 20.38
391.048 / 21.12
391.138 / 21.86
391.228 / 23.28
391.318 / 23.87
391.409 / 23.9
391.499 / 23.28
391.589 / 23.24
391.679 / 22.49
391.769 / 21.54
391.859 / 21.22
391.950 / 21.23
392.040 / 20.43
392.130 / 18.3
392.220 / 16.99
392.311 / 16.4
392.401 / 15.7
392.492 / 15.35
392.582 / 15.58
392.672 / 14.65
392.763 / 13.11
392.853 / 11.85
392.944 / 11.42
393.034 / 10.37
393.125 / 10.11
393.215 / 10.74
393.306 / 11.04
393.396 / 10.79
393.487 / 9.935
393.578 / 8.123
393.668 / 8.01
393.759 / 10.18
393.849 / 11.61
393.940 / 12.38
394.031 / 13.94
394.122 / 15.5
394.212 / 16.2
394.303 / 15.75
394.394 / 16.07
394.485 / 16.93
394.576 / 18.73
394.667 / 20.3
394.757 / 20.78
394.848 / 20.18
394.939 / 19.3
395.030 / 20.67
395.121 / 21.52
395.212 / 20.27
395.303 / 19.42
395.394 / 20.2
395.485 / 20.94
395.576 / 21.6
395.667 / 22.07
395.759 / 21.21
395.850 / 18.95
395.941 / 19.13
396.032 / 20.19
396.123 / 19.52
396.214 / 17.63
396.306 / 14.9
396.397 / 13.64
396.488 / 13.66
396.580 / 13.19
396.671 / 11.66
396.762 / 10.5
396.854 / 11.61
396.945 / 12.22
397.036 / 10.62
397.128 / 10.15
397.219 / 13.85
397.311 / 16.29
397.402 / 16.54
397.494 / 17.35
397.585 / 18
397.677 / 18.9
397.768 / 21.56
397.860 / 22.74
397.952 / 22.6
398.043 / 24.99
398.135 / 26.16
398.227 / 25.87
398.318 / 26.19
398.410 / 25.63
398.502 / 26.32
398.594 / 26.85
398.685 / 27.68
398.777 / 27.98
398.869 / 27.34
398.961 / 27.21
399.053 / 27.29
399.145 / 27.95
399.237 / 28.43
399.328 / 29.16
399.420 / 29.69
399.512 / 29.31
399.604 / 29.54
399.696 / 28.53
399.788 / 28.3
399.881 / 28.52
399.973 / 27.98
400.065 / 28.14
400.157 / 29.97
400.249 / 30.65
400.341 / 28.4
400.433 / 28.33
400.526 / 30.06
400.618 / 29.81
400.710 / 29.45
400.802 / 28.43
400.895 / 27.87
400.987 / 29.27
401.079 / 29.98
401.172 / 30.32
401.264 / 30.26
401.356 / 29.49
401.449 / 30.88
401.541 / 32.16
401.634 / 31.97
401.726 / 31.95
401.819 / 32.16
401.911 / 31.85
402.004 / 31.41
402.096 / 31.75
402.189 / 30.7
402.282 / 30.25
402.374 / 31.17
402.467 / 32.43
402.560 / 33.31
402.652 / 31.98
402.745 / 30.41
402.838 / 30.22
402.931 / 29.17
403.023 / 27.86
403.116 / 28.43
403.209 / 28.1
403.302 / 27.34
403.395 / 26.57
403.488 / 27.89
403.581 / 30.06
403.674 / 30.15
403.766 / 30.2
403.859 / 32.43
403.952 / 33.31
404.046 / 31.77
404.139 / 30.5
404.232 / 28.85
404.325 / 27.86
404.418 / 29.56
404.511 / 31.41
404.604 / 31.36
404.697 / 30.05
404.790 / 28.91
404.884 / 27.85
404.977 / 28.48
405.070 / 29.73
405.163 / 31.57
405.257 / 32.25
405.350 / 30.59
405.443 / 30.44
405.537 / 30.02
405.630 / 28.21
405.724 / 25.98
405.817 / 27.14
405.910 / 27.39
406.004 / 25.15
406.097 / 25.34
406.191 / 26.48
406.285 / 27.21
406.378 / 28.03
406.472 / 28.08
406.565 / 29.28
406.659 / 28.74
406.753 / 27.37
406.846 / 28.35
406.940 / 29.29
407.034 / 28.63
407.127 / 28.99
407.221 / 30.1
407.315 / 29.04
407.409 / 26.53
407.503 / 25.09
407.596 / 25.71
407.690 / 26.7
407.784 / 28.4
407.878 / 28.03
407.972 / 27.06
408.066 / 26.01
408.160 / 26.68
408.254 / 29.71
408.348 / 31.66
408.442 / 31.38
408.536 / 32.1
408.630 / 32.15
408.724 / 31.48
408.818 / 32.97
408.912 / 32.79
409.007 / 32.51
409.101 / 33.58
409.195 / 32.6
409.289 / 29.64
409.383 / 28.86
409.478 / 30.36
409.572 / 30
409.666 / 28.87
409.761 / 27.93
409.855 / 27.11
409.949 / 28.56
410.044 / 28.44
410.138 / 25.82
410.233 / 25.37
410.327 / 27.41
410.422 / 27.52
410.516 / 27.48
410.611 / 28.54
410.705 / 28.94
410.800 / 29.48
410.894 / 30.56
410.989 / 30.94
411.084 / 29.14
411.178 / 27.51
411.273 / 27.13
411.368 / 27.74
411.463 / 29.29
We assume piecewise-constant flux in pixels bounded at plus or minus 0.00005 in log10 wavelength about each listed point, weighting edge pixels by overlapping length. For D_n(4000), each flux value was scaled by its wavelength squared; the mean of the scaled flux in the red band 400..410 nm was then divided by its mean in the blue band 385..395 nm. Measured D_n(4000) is 1.9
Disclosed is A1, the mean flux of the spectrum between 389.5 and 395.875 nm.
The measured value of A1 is 17.8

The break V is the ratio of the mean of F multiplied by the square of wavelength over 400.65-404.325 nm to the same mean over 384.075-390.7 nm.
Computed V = 2.05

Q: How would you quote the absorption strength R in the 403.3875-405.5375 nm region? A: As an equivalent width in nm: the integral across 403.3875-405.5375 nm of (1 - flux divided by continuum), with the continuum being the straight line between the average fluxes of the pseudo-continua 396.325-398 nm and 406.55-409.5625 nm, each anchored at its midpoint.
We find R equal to -0.47 nm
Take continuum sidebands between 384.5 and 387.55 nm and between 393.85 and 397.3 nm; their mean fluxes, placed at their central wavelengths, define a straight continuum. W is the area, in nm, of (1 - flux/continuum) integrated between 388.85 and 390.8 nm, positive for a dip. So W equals -0.46 nm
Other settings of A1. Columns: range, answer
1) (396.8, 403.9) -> 27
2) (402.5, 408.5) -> 28.9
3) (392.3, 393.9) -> 11.8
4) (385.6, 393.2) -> 17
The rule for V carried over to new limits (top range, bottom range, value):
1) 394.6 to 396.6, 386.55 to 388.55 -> 1.30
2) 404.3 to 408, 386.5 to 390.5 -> 1.84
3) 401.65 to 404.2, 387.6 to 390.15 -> 1.93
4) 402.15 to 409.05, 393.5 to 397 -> 1.87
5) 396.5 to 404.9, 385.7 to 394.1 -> 1.74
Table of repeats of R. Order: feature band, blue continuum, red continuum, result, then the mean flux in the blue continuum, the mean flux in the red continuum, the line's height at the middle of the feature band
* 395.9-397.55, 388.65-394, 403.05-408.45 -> 0.53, 17.3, 28.7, 21.6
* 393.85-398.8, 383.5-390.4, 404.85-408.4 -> 0.63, 15.2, 28.2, 21.4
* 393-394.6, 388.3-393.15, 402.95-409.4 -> 0.63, 18.4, 29.2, 20.5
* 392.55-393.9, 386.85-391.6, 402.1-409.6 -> 0.63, 18.1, 29.4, 20.8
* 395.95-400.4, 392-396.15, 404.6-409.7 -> -0.41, 16.1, 29.1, 20.2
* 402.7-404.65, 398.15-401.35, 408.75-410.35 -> -0.05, 28.4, 29.6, 28.9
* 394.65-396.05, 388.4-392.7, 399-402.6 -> 0.22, 19.2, 29.9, 24.2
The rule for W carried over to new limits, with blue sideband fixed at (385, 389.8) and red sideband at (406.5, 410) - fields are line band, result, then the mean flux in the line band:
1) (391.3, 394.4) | 0.59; 15.4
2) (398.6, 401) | -0.50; 28.6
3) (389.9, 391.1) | -0.15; 19.8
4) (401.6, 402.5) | -0.23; 31.6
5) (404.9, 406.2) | -0.05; 28.5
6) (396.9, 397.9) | 0.27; 16.2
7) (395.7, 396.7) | 0.21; 16.8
